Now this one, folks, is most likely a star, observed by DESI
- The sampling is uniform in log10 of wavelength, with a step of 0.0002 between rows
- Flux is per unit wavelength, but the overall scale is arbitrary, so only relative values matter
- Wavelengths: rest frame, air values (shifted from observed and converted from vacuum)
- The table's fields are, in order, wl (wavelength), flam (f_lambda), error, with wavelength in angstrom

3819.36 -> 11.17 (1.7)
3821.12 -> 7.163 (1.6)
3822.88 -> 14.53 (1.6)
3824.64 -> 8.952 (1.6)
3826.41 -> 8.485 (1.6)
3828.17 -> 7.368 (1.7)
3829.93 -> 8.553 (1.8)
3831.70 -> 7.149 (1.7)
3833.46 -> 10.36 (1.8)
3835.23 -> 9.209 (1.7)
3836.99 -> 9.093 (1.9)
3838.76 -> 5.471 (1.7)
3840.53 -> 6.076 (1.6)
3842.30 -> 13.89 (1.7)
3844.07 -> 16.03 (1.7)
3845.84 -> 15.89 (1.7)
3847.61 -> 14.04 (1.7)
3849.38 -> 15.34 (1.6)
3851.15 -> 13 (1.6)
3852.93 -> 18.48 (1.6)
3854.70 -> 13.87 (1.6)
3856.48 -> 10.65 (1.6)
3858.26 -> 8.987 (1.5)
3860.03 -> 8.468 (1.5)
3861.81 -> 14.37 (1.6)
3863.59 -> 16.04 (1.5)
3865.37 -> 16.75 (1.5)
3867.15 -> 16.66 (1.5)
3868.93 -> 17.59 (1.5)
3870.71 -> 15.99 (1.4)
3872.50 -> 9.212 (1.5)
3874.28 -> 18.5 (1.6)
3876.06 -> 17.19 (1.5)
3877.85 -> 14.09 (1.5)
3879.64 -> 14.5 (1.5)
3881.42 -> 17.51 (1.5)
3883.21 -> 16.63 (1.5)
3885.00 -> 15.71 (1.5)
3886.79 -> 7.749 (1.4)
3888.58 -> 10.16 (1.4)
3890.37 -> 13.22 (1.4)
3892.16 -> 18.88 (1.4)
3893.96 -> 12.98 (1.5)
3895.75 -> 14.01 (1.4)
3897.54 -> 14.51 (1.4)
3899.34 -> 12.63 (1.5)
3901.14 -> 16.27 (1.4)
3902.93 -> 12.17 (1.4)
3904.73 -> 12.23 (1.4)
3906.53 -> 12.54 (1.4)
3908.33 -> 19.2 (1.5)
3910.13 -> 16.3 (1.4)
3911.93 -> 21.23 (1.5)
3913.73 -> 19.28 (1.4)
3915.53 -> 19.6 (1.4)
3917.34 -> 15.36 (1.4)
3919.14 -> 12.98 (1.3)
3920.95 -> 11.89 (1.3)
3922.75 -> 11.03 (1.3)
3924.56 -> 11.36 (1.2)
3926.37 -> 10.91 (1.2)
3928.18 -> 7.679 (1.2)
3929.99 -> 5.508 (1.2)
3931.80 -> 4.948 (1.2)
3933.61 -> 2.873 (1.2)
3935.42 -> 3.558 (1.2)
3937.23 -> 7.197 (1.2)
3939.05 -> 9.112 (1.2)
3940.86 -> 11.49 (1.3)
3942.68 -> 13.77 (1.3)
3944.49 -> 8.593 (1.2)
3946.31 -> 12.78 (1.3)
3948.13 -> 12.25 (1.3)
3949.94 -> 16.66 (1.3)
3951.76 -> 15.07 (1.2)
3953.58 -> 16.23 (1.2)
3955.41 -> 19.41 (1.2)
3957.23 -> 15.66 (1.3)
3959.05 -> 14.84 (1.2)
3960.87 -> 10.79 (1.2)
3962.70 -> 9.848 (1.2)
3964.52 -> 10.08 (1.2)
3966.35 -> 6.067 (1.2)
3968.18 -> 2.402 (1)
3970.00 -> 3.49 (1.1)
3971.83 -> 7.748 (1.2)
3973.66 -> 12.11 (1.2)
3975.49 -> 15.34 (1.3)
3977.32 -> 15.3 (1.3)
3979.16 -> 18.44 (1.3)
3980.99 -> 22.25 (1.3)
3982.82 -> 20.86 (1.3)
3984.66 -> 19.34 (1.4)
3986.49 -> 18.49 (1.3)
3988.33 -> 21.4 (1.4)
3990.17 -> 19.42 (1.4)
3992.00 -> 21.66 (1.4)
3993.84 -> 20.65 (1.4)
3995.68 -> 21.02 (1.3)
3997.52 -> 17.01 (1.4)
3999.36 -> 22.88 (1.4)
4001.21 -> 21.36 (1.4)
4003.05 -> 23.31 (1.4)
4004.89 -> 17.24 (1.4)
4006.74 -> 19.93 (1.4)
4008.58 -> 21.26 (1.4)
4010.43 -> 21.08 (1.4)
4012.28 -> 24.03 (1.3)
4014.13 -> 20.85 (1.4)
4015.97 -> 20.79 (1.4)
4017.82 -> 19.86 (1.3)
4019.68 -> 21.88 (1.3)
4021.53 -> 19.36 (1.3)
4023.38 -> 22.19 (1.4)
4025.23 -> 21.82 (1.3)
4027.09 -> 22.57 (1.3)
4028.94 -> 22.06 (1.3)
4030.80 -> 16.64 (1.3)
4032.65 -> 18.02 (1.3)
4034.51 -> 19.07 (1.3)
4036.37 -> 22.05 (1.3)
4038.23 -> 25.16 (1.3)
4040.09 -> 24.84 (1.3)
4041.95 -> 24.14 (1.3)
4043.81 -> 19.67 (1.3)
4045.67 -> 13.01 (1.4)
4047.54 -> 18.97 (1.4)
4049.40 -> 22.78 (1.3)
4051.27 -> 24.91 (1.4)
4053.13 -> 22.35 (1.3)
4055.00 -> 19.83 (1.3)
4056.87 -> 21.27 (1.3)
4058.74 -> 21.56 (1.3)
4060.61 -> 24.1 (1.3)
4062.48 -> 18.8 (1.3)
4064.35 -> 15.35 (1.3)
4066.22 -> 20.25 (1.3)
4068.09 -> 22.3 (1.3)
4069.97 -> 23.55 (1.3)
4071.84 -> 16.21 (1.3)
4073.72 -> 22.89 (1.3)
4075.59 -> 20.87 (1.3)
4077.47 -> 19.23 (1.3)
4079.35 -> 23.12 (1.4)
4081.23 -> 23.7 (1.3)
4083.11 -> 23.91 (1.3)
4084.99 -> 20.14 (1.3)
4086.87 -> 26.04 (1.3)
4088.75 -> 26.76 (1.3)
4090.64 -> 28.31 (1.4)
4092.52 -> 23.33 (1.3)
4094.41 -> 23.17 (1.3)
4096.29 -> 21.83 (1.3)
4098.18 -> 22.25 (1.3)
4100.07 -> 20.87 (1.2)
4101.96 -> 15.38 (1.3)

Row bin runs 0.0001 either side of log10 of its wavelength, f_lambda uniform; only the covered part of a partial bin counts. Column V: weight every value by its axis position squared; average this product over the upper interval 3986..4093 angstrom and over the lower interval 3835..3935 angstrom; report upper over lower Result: 1.7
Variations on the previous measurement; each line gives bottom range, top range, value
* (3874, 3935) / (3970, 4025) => 1.51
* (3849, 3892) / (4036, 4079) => 1.62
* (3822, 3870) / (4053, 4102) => 2.03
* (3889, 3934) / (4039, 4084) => 1.72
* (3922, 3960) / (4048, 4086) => 2.06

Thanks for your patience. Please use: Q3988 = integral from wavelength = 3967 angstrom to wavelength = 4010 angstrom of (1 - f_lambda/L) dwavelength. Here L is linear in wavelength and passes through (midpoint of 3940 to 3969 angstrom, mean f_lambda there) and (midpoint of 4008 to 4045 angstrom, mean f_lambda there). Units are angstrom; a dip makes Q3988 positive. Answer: -1.8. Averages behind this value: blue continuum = 12.3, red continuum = 21.3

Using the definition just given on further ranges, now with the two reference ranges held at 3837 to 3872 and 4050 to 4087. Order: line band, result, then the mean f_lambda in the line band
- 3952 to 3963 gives 1.6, 14.7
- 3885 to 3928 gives 3.4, 14.1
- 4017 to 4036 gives -0.5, 20.4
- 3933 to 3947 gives 6.7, 8.73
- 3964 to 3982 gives 6.6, 11.4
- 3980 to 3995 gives -1.7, 20.5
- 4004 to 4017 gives -1.0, 20.7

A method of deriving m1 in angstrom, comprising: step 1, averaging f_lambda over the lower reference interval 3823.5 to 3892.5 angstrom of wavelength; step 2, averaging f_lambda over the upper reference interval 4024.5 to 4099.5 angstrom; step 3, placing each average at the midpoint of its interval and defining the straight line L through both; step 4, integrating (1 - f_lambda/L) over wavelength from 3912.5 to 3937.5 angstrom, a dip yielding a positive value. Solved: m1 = 8.1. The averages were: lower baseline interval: 12.8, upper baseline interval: 21.7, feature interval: 10.5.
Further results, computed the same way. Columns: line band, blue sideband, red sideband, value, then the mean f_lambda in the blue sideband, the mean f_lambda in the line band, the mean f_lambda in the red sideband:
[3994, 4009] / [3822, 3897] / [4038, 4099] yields -1.14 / 12.9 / 20.5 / 21.9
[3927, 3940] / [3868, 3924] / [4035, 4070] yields 8.27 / 14.9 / 5.97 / 21.2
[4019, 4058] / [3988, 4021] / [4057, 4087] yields -0.05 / 20.8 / 21.1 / 21.3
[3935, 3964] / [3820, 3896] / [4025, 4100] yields 7.50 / 12.8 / 12.5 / 21.7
